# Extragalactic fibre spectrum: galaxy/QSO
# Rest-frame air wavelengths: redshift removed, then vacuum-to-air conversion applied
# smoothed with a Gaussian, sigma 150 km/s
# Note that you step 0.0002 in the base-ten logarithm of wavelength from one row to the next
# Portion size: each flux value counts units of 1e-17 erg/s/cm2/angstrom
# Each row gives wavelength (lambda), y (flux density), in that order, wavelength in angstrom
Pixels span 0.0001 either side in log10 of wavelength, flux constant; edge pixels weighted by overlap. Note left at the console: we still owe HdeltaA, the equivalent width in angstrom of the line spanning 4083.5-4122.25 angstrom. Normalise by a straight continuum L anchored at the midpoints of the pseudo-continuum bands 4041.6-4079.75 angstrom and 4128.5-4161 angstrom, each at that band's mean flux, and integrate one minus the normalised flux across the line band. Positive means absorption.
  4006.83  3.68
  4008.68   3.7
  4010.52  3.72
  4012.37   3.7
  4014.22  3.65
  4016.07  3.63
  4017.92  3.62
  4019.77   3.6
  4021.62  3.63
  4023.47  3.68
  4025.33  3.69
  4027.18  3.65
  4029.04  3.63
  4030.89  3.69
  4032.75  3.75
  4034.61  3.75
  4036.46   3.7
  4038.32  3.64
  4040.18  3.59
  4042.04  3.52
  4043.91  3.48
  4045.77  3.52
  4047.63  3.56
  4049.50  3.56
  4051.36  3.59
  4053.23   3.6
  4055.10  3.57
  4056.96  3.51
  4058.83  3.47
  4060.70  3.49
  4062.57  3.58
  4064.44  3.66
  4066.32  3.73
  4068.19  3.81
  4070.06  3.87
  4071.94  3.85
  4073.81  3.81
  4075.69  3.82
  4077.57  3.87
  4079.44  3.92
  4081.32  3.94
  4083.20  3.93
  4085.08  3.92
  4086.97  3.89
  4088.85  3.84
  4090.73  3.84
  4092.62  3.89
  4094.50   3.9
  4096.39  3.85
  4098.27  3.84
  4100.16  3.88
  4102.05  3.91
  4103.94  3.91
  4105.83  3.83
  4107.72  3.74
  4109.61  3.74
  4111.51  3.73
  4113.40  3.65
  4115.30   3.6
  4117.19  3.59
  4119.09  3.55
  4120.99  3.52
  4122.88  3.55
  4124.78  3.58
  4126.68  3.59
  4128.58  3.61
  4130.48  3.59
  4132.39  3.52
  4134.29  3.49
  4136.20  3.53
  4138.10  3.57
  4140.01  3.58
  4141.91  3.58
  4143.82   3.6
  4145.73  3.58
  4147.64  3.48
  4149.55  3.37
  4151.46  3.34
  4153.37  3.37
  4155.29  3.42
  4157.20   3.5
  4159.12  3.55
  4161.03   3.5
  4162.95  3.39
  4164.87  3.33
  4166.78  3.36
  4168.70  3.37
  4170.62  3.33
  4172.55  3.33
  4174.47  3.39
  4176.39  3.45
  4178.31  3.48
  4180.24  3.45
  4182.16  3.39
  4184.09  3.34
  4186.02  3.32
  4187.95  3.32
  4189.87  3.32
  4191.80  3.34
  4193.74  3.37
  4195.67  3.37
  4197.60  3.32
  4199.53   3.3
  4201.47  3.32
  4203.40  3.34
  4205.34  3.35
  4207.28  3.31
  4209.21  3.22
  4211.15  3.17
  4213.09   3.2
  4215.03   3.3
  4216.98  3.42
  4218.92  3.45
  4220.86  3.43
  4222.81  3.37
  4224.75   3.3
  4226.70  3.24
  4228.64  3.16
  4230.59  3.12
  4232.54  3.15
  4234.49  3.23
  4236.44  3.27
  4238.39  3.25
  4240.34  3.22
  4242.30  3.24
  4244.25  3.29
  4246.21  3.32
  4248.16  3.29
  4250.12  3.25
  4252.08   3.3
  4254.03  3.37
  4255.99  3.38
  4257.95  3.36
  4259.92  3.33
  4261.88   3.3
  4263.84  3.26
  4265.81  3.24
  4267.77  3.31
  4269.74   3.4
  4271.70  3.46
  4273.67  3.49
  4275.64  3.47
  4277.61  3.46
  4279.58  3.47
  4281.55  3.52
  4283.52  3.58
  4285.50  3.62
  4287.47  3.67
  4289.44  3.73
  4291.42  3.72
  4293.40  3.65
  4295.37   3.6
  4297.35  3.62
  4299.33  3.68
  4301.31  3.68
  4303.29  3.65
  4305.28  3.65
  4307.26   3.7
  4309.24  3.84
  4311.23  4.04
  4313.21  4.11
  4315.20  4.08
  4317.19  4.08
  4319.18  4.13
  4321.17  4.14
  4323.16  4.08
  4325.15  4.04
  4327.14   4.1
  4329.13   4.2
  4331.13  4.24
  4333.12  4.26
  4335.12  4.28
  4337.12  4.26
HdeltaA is -2.2 angstrom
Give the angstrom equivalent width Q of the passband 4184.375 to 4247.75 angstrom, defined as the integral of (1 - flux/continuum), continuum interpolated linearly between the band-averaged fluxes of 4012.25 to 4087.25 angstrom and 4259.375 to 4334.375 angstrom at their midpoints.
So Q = 7.2 angstrom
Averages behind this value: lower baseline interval 3.68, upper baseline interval 3.73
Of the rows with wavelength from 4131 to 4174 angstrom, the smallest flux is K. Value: 3.33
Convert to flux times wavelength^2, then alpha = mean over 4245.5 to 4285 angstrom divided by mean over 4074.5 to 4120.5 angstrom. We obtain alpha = 0.96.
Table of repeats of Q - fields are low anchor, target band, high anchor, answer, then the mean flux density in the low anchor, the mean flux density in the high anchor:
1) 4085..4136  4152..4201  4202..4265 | 1.4 angstrom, 3.72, 3.29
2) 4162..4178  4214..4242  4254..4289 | 1.1 angstrom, 3.37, 3.43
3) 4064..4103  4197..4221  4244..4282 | 1.4 angstrom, 3.86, 3.36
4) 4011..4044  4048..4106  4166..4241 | -3.6 angstrom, 3.65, 3.32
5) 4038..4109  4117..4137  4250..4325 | 0.8 angstrom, 3.74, 3.63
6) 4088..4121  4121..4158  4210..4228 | 1.2 angstrom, 3.77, 3.32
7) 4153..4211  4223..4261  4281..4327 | 3.4 angstrom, 3.37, 3.82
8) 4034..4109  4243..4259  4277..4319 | 1.8 angstrom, 3.74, 3.73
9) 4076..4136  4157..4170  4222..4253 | 0.4 angstrom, 3.75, 3.25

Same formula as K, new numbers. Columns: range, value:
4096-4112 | 3.73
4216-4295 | 3.12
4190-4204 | 3.3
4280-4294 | 3.52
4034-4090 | 3.47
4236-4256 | 3.22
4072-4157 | 3.34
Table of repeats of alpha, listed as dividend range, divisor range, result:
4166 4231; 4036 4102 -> 0.95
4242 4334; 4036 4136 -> 1.09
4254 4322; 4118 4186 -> 1.11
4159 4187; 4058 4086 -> 0.94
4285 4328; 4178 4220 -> 1.21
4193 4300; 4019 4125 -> 0.99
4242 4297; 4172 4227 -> 1.06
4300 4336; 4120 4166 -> 1.24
